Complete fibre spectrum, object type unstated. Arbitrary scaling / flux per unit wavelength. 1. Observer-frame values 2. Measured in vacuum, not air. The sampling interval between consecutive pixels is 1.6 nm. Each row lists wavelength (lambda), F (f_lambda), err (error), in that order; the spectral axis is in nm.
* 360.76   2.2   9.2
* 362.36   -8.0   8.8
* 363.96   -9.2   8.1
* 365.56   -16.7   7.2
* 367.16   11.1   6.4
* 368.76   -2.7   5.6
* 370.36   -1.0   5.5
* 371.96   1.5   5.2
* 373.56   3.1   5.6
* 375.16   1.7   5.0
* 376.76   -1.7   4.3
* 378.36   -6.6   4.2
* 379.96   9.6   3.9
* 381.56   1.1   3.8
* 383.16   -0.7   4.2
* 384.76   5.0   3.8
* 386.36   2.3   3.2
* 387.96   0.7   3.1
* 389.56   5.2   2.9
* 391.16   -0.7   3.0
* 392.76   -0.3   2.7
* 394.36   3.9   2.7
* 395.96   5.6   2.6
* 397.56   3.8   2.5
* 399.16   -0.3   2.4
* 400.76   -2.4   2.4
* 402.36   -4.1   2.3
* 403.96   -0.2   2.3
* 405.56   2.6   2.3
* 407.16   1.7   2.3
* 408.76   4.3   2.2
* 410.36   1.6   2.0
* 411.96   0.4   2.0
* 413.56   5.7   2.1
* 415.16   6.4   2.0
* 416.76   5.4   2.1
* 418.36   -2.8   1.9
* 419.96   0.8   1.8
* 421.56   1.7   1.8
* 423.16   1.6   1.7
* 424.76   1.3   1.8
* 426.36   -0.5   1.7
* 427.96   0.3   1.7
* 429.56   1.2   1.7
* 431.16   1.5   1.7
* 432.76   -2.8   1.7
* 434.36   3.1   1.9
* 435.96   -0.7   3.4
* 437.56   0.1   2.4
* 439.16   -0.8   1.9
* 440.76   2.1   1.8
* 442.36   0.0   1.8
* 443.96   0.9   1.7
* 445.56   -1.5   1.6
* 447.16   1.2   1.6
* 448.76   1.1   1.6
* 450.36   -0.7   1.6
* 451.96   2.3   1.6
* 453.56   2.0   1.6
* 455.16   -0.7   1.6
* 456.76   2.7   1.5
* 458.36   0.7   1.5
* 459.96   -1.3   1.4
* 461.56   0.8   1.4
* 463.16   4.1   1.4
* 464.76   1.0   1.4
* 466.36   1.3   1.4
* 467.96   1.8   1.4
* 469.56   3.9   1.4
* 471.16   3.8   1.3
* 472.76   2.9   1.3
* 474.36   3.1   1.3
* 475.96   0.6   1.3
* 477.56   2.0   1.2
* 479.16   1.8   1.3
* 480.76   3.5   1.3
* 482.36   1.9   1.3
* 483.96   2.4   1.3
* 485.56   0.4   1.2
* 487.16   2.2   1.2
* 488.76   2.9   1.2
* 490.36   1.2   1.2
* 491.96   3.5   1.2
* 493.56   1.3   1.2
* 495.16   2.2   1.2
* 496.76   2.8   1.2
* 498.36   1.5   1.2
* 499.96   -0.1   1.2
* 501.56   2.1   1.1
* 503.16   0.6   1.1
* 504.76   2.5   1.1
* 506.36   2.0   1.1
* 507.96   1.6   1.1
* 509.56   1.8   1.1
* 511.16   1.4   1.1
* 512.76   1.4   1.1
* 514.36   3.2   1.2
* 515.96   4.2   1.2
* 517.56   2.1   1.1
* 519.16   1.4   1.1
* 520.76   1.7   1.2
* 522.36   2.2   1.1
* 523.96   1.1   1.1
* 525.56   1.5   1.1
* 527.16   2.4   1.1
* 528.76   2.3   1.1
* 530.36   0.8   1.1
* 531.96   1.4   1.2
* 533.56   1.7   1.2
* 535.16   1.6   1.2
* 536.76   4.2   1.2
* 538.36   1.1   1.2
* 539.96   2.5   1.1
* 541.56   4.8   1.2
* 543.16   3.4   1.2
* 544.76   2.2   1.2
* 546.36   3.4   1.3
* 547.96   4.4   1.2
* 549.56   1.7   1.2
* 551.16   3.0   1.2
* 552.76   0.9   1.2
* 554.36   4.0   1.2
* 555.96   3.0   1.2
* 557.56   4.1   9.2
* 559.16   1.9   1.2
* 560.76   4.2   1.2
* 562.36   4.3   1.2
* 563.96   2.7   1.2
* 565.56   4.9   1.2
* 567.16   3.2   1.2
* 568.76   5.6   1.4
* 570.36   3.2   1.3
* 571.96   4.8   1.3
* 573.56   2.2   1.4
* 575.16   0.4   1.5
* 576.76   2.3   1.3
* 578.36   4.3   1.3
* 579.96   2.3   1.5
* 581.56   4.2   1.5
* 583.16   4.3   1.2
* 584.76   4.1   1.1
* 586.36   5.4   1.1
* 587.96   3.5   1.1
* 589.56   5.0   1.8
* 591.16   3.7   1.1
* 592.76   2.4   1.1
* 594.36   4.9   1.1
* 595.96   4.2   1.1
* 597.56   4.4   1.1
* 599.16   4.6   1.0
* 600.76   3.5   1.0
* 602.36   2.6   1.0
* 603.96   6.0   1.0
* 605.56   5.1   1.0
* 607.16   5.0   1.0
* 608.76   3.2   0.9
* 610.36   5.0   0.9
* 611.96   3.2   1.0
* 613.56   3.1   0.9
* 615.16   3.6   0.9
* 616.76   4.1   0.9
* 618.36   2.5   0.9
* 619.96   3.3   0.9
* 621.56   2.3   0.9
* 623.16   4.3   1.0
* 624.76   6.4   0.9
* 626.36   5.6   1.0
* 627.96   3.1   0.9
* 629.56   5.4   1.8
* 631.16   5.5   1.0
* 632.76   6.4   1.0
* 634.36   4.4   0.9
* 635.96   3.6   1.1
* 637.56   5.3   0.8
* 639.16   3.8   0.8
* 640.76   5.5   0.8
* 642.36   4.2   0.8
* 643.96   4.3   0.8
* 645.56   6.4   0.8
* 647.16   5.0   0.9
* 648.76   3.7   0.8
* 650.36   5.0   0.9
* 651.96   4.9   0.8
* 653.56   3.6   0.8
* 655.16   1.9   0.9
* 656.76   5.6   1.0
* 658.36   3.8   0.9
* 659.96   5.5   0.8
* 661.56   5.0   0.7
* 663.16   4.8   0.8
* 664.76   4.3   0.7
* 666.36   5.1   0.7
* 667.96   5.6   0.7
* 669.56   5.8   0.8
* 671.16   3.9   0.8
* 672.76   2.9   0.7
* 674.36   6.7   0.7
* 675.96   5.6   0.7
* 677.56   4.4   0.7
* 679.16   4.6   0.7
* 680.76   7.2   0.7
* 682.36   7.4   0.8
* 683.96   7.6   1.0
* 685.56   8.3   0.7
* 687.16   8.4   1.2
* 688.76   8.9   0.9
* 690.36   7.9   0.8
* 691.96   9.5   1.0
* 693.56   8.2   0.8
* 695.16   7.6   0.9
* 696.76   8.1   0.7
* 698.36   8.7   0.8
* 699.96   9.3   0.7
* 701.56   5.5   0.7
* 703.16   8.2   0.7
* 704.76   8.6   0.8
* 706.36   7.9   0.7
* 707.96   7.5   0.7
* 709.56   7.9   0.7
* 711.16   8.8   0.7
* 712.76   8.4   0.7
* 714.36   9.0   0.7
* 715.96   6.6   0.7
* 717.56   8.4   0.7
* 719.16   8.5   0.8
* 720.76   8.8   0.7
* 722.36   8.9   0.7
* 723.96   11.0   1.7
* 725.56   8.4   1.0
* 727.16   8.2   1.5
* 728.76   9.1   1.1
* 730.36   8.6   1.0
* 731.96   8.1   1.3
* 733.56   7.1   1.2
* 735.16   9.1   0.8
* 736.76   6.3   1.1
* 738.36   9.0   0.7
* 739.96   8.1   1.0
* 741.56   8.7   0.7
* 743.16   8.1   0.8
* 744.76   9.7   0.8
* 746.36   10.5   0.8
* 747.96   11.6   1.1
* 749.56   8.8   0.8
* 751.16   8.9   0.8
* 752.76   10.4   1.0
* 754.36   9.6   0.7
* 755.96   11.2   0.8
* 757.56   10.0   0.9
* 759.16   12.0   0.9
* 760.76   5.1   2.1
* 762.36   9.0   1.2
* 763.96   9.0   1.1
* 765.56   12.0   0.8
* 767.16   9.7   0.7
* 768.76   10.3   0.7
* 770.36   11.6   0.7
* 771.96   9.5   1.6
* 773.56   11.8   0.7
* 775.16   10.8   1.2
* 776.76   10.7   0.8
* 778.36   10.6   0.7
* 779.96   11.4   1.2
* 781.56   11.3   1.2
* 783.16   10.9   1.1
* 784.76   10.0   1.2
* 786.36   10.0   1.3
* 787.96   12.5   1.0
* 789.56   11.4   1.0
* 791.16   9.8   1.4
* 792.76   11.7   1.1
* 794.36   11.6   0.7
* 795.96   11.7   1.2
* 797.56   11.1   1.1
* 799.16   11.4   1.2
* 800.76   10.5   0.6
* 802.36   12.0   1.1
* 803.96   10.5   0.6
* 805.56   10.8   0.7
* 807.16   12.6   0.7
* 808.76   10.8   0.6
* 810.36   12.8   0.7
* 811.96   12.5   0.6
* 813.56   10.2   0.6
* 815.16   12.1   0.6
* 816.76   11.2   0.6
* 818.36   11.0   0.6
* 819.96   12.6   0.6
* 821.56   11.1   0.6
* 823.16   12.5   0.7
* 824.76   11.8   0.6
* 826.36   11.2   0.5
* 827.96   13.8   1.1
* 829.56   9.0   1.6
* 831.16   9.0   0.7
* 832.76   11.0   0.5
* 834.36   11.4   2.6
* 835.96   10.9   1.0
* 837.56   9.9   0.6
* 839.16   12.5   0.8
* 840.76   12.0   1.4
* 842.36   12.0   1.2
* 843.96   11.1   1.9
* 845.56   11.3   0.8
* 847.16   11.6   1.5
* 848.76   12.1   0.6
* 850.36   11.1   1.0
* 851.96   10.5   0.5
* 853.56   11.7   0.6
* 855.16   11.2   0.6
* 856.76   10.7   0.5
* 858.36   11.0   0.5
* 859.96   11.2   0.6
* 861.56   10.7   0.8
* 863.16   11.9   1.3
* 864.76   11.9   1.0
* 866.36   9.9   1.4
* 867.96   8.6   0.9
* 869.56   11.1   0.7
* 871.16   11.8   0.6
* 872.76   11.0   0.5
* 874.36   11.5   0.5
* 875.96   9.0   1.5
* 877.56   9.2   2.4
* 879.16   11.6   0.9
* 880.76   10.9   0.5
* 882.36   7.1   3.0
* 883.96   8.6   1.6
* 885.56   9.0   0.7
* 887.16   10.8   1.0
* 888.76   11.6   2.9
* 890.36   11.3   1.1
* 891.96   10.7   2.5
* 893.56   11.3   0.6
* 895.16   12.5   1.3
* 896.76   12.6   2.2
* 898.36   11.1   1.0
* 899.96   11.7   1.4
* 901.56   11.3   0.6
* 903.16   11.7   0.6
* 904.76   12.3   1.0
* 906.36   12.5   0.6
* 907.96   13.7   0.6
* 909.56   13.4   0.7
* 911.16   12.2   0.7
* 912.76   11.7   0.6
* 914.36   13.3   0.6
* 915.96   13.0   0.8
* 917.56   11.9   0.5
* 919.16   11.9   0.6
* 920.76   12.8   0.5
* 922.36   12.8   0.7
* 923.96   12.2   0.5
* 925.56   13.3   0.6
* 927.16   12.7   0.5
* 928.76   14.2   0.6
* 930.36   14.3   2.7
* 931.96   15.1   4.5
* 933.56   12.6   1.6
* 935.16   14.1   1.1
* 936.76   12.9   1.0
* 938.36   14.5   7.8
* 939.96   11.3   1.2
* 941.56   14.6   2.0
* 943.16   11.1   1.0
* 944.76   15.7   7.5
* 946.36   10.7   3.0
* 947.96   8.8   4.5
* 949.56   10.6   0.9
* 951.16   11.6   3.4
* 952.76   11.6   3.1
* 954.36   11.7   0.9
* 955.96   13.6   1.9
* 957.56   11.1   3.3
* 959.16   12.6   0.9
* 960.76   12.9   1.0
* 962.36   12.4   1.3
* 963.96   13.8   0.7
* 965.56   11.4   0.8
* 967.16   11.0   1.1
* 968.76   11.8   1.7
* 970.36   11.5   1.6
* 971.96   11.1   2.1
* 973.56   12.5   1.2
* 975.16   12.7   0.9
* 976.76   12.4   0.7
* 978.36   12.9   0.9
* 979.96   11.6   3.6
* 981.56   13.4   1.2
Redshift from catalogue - 0.71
